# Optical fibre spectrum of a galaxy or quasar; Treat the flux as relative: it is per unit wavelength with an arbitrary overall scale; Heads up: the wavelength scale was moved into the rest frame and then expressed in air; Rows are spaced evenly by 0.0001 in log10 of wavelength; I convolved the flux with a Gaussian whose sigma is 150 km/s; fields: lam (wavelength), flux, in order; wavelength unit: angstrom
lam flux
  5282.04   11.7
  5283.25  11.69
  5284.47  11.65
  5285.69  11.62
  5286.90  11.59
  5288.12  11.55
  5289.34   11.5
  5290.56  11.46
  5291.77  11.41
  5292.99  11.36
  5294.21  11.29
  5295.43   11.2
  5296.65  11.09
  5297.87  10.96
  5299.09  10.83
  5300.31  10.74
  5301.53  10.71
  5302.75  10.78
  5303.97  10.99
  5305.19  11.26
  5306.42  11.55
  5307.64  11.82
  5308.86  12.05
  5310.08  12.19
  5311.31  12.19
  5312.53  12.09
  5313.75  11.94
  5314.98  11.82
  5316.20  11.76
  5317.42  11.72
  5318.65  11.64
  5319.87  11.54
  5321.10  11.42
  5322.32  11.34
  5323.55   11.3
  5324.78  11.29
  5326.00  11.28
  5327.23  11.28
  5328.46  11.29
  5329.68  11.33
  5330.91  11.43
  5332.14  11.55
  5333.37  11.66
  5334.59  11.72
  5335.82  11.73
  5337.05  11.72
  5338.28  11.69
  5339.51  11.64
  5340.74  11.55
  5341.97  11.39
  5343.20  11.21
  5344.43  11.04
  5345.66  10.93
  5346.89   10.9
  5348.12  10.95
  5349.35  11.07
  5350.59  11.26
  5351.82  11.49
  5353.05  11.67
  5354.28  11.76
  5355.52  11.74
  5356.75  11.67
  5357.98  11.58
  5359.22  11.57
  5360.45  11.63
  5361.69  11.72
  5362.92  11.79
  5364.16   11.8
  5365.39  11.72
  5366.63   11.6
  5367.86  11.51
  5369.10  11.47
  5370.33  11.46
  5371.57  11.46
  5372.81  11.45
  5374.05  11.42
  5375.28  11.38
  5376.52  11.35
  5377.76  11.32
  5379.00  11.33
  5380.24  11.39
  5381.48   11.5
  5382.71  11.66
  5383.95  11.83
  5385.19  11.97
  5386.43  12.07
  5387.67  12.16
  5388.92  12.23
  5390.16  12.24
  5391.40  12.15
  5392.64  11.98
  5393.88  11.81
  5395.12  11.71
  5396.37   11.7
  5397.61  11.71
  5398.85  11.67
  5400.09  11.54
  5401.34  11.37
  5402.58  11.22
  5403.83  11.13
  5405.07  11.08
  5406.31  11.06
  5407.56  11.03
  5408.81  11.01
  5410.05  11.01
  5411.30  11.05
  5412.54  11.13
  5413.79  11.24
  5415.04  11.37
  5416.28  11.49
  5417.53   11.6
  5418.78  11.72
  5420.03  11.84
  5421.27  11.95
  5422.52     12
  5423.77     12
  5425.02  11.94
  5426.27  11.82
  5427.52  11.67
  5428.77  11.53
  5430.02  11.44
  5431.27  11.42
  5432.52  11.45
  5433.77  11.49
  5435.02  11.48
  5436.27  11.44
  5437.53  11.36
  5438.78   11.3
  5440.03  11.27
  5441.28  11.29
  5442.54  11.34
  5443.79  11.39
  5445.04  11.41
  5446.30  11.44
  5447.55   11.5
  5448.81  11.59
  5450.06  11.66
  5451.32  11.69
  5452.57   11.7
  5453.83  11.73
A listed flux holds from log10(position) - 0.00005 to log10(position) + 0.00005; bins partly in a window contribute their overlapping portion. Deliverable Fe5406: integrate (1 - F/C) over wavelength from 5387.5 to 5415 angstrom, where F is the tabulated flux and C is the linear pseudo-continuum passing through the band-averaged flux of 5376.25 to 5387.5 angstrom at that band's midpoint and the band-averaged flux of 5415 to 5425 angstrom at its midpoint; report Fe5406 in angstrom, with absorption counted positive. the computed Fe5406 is 0.5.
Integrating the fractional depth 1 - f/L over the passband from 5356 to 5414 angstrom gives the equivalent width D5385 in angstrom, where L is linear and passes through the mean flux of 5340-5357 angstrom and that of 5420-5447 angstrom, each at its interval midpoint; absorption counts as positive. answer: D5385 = -0.7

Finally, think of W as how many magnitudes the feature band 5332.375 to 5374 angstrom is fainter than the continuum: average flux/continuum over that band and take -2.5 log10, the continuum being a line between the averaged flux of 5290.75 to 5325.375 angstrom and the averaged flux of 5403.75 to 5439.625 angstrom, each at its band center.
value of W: -0.01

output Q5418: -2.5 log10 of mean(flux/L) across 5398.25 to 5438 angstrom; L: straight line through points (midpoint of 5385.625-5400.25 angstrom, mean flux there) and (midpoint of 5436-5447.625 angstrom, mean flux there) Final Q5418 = 0.02 mag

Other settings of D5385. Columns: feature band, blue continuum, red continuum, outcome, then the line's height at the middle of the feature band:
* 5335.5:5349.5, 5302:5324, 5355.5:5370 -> 0.4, 11.6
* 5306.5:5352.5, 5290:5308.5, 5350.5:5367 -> -0.4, 11.4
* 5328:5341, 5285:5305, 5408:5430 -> -0.3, 11.3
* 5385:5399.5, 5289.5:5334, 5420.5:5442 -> -0.5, 11.5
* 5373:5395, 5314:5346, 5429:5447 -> -0.6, 11.4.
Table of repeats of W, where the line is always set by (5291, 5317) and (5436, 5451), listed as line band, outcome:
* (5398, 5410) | 0.02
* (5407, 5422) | 0.00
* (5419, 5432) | -0.03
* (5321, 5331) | 0.01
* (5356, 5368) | -0.02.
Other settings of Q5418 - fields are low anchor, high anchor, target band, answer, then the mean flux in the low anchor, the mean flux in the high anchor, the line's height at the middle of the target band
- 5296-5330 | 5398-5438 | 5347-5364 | -0.007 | 11.4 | 11.5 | 11.4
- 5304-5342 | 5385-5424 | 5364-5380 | 0.012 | 11.6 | 11.6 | 11.6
